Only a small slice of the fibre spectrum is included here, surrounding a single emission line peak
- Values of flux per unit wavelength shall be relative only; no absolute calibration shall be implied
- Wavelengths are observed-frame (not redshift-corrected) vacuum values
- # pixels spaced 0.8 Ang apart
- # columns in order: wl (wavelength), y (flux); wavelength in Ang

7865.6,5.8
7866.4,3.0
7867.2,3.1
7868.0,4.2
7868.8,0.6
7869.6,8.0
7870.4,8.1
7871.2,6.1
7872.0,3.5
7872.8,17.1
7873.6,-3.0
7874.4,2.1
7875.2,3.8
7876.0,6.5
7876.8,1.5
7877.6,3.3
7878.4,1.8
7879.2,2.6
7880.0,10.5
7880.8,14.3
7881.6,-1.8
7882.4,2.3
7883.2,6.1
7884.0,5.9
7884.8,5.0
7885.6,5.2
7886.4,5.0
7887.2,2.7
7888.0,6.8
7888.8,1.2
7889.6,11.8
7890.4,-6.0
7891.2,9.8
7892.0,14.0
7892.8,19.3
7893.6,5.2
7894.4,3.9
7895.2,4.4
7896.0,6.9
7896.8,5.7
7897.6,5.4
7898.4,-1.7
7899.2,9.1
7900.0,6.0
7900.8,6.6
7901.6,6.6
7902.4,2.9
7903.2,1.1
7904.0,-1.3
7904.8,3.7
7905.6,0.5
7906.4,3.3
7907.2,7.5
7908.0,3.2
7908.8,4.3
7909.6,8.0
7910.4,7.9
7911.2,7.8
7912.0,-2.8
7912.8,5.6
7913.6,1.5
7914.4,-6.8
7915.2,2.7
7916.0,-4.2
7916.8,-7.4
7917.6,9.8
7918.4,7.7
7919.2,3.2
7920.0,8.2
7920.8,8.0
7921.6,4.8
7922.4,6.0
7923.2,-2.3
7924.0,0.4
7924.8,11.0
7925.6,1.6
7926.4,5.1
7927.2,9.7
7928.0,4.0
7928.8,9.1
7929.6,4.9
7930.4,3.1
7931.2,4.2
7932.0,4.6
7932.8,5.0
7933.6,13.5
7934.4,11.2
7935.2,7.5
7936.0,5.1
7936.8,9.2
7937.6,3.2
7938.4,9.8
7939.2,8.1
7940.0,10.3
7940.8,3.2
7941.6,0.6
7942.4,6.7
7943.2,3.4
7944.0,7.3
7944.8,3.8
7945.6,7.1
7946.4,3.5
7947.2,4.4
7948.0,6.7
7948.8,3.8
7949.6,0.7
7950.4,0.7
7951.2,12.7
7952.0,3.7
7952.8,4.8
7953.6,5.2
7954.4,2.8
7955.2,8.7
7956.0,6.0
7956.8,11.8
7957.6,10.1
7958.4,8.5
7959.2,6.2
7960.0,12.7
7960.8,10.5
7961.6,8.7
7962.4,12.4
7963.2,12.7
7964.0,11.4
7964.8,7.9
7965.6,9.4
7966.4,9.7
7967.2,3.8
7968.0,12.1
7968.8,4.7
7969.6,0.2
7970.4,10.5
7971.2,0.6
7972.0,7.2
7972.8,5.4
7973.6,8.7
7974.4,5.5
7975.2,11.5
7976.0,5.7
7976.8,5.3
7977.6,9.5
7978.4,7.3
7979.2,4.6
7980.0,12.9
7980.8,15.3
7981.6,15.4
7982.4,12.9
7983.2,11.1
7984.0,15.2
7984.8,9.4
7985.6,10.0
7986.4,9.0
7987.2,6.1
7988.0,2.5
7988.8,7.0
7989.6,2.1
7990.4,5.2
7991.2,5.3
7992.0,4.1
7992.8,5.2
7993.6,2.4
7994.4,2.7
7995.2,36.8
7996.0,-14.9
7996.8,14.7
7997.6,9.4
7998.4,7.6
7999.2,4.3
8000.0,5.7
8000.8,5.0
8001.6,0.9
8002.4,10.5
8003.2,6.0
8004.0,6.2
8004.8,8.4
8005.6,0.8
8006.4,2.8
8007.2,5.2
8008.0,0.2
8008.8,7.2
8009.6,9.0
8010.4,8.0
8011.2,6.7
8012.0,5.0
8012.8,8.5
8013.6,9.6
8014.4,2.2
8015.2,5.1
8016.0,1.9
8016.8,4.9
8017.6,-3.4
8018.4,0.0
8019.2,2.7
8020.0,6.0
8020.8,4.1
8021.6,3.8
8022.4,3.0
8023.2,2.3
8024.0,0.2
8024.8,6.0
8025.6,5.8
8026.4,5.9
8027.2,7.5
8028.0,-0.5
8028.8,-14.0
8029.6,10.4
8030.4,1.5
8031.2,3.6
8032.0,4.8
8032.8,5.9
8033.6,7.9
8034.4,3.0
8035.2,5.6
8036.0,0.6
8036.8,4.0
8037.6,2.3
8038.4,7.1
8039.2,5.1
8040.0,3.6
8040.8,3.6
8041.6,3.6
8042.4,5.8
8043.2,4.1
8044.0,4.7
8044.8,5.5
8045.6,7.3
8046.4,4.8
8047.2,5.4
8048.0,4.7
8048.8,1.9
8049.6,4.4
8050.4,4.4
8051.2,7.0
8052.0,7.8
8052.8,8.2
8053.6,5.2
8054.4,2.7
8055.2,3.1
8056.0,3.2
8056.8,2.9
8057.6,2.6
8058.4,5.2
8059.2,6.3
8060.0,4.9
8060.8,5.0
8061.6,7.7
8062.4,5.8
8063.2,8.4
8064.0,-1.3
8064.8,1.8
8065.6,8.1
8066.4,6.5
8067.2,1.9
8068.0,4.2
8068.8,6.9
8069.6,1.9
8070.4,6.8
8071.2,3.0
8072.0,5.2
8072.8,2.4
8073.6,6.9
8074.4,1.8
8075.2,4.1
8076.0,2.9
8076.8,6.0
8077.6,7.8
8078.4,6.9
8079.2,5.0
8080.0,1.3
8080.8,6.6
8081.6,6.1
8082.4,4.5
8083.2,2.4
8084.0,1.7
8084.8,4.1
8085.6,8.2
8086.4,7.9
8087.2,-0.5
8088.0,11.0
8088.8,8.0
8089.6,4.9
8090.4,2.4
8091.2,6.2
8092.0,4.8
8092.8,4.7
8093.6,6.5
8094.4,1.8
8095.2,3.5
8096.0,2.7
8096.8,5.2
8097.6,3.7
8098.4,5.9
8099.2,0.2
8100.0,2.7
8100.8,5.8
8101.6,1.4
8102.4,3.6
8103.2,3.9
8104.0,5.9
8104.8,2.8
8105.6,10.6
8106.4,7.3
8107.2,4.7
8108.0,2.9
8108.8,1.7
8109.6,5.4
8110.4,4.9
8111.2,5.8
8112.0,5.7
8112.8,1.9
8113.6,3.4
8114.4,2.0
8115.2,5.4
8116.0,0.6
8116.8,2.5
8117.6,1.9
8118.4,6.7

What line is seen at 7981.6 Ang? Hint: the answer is Mg II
